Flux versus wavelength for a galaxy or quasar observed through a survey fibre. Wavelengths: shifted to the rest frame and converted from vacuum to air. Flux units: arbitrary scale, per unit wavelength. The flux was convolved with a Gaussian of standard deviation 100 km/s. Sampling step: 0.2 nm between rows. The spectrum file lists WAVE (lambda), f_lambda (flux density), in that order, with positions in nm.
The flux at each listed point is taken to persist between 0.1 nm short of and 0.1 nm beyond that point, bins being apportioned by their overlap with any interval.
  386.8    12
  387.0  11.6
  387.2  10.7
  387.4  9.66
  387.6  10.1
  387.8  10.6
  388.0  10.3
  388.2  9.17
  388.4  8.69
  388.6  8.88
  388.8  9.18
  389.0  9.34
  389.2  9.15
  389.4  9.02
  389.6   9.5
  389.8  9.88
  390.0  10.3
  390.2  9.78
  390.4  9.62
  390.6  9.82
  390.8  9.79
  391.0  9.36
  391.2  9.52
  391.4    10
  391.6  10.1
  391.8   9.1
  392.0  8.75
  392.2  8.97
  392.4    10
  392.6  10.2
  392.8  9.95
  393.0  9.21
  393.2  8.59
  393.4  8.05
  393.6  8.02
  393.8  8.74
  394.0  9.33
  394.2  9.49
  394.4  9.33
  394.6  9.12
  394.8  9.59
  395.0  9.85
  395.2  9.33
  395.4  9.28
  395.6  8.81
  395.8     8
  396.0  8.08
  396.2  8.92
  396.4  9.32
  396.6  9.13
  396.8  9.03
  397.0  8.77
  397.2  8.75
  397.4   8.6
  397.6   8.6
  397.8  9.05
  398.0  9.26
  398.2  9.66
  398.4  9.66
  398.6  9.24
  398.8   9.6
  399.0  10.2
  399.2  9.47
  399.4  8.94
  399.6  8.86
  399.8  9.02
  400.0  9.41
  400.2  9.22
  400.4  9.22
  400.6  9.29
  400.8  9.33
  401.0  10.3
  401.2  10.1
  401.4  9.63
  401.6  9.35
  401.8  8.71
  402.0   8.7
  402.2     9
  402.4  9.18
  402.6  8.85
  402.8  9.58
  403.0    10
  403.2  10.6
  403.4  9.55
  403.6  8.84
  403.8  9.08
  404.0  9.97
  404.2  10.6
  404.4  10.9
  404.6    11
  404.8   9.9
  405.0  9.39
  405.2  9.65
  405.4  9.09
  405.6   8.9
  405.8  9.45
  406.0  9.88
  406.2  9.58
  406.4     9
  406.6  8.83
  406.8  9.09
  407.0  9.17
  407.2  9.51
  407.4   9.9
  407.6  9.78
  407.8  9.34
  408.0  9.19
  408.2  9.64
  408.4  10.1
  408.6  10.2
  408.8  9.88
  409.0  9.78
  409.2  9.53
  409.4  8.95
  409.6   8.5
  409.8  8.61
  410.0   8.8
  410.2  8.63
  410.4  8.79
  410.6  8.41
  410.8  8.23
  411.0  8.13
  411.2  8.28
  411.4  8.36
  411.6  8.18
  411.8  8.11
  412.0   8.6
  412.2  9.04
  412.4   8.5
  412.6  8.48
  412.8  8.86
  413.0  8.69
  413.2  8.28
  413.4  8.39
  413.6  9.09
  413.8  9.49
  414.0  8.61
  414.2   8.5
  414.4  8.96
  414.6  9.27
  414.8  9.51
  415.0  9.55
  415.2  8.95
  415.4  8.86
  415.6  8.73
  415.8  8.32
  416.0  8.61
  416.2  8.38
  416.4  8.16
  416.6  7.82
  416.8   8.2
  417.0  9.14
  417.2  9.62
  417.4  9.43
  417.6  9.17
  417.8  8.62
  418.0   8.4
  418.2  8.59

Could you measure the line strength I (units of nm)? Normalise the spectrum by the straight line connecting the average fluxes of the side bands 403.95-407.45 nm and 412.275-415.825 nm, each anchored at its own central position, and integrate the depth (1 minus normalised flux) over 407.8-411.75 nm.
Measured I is 0.13 nm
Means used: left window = 9.65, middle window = 8.96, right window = 8.85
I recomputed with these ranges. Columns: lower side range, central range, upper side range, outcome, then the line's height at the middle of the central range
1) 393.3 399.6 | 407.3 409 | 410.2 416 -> -0.19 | 8.8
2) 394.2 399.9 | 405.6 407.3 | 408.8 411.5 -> -0.08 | 8.85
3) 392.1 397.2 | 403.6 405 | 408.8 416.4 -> -0.19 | 8.89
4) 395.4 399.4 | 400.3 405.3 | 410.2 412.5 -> -0.46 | 8.82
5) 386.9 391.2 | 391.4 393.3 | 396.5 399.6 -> 0.01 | 9.53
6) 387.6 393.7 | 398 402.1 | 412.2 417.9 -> -0.09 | 9.19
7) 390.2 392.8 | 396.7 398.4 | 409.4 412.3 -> 0.05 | 9.27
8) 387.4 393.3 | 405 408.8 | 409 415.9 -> -0.23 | 8.93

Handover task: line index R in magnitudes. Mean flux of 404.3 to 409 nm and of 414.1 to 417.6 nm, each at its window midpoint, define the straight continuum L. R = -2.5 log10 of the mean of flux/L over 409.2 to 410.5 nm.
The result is 0.07 mag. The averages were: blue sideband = 9.63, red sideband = 8.83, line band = 8.78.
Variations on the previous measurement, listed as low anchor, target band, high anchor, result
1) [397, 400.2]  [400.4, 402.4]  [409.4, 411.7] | -0.04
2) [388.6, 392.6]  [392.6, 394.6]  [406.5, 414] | 0.05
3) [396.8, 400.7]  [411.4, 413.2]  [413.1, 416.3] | 0.05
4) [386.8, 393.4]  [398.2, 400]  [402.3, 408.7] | 0.03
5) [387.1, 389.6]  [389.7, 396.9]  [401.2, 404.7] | 0.03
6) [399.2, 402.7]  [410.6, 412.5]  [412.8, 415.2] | 0.08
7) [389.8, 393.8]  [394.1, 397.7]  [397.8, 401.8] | 0.05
